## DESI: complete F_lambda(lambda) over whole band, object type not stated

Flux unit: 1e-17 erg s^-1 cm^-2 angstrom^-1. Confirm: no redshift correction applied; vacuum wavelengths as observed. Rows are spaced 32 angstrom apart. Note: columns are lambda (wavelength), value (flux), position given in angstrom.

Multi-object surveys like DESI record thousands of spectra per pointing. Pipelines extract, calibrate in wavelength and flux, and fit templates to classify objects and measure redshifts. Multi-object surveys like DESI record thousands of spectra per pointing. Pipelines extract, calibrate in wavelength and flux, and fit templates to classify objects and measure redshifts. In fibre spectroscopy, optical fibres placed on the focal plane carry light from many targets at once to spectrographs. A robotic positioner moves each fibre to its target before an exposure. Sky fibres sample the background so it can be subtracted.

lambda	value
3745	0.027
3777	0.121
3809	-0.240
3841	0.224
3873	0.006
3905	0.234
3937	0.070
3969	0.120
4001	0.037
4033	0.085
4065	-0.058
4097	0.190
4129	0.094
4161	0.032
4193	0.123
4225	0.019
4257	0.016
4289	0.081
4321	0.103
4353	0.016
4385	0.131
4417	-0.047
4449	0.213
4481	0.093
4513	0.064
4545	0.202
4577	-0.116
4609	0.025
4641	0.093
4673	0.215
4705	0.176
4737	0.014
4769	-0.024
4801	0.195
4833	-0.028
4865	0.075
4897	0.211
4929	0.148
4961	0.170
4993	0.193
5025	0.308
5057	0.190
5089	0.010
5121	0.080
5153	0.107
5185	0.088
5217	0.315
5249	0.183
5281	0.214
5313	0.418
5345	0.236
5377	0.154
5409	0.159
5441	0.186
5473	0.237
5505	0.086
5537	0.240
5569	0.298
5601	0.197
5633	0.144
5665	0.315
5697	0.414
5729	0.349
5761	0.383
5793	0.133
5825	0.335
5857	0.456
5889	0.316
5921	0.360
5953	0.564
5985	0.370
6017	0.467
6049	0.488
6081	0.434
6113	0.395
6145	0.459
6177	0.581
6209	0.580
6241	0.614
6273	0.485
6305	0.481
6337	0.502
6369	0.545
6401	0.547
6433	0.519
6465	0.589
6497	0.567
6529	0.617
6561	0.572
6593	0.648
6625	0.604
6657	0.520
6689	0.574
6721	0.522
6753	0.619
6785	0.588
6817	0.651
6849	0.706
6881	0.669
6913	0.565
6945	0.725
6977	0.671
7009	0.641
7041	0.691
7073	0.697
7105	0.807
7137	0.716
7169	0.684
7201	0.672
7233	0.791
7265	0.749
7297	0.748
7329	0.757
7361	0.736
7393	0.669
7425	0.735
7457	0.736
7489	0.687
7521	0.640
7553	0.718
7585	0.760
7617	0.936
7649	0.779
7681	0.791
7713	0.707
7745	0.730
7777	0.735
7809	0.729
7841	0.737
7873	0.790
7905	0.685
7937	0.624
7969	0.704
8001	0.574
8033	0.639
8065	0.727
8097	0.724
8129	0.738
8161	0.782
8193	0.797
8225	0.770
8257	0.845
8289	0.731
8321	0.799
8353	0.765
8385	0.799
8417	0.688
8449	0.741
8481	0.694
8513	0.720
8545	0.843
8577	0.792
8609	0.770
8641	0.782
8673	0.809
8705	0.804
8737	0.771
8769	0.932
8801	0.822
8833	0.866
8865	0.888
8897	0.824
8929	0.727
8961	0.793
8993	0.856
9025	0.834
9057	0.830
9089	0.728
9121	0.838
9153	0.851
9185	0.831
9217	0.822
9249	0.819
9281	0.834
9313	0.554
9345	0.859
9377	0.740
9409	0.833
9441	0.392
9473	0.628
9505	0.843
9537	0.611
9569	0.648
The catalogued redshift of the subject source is 0.544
